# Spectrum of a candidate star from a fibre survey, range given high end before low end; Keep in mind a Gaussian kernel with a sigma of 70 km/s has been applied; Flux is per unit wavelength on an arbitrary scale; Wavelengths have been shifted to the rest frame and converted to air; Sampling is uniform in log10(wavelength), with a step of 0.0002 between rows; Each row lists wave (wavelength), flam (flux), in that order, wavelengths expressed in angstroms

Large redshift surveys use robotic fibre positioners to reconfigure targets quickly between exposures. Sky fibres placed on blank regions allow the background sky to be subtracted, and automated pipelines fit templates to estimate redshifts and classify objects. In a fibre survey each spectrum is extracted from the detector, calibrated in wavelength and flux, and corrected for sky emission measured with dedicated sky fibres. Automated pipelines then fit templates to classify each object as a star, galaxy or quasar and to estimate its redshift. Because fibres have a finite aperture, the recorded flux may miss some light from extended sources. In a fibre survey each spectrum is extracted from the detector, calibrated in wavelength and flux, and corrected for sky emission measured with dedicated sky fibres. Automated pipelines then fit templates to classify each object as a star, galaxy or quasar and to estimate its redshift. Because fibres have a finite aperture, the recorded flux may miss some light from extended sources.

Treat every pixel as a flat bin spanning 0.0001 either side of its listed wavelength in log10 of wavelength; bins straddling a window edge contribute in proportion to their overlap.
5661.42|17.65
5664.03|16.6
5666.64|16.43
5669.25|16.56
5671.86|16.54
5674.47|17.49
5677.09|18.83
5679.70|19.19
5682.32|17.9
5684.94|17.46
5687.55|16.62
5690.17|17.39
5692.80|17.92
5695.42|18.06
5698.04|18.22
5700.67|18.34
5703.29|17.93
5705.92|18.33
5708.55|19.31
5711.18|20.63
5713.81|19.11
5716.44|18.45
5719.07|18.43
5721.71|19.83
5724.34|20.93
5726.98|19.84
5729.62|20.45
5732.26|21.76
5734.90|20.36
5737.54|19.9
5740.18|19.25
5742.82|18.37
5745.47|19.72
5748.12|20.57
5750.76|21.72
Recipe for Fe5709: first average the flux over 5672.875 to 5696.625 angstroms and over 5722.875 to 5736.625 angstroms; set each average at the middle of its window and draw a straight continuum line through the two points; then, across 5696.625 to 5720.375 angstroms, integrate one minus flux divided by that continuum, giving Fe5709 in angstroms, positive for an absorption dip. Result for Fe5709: 0.7 angstroms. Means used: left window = 17.9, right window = 20.6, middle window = 18.8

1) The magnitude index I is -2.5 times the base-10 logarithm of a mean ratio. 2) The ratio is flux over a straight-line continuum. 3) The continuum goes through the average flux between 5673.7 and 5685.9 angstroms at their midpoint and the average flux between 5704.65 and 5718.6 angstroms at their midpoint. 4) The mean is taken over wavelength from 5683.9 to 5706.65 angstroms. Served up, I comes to 0.05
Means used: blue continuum 18.2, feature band 17.8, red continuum 19.1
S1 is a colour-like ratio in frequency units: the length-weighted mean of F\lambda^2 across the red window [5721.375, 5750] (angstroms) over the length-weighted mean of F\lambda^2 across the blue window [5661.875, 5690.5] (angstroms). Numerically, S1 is 1.18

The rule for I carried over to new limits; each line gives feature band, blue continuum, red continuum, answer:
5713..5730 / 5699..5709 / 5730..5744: -0.02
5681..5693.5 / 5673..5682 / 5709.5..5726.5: 0.08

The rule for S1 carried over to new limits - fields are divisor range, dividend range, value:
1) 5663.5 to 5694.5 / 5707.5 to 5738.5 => 1.16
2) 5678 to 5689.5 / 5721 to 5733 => 1.17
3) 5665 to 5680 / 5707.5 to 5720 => 1.12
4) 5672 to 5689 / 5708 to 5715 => 1.12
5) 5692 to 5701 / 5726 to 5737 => 1.15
